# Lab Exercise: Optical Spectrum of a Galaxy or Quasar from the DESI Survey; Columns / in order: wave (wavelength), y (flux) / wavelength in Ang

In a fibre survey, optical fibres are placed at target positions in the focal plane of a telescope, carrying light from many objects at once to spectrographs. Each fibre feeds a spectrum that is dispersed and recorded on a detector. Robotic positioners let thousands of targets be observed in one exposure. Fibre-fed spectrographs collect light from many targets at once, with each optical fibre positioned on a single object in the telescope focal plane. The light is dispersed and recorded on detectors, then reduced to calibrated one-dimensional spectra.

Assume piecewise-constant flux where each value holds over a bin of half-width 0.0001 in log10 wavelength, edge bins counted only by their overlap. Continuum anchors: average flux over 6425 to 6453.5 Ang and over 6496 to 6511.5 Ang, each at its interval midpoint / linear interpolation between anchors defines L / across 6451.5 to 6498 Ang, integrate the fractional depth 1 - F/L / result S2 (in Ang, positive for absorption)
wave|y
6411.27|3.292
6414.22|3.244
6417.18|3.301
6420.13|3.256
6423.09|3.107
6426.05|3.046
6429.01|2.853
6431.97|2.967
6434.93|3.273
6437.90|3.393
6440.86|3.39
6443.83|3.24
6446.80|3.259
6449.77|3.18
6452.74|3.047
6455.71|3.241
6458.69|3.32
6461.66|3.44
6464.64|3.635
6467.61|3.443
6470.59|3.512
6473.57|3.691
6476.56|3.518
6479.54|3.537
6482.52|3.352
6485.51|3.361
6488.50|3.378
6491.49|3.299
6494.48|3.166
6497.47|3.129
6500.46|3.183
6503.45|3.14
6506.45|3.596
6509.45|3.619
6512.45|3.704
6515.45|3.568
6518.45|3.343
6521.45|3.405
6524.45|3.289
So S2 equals -1.7 Ang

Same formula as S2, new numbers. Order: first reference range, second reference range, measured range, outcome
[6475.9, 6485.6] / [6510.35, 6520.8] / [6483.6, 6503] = 1.28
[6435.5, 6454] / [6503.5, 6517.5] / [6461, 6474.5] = -0.74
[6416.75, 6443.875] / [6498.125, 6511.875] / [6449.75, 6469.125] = -0.48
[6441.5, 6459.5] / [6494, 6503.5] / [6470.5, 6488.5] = -1.71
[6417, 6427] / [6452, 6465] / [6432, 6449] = -0.14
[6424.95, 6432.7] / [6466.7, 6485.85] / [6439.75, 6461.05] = -0.32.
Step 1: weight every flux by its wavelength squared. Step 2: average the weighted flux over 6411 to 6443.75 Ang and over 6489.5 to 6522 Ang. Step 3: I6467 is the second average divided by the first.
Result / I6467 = 1.08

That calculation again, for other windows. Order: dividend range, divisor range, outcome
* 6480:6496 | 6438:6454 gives 1.04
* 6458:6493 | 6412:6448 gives 1.10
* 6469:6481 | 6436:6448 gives 1.08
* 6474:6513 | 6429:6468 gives 1.05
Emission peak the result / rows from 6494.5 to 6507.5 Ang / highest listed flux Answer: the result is 3.596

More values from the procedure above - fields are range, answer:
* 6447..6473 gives 3.635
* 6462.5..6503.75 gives 3.691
